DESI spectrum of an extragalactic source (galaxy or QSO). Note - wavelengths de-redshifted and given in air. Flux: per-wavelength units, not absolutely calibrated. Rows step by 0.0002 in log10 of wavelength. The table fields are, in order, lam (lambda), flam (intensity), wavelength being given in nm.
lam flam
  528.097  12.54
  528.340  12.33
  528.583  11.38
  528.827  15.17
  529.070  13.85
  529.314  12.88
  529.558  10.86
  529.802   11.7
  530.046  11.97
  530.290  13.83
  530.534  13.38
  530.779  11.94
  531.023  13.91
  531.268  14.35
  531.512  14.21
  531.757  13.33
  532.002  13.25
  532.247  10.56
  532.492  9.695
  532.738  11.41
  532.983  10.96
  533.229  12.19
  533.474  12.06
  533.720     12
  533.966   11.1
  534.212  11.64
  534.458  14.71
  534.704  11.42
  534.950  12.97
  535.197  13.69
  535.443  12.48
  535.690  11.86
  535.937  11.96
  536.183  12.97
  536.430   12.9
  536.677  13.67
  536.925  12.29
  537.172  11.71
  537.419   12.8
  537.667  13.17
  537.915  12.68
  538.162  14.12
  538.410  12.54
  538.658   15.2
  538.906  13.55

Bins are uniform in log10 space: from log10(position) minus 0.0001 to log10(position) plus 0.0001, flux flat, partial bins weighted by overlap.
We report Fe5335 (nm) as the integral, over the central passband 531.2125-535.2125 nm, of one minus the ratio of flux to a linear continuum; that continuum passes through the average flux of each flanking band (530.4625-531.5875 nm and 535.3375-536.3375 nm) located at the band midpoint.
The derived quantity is 0.23 nm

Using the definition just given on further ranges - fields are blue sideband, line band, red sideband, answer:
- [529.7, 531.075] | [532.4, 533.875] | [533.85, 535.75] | 0.139 nm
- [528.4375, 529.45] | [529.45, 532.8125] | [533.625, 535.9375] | 0.121 nm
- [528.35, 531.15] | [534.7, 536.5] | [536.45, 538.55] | 0.038 nm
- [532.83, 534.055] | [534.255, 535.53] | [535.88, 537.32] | -0.092 nm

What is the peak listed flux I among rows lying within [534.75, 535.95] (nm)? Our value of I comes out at 13.69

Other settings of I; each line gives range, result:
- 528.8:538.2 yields 15.17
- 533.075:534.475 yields 14.71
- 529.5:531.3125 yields 14.35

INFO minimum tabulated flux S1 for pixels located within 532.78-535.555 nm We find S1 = 10.96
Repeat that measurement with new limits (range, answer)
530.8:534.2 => 9.695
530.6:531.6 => 11.94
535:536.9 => 11.86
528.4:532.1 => 10.86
